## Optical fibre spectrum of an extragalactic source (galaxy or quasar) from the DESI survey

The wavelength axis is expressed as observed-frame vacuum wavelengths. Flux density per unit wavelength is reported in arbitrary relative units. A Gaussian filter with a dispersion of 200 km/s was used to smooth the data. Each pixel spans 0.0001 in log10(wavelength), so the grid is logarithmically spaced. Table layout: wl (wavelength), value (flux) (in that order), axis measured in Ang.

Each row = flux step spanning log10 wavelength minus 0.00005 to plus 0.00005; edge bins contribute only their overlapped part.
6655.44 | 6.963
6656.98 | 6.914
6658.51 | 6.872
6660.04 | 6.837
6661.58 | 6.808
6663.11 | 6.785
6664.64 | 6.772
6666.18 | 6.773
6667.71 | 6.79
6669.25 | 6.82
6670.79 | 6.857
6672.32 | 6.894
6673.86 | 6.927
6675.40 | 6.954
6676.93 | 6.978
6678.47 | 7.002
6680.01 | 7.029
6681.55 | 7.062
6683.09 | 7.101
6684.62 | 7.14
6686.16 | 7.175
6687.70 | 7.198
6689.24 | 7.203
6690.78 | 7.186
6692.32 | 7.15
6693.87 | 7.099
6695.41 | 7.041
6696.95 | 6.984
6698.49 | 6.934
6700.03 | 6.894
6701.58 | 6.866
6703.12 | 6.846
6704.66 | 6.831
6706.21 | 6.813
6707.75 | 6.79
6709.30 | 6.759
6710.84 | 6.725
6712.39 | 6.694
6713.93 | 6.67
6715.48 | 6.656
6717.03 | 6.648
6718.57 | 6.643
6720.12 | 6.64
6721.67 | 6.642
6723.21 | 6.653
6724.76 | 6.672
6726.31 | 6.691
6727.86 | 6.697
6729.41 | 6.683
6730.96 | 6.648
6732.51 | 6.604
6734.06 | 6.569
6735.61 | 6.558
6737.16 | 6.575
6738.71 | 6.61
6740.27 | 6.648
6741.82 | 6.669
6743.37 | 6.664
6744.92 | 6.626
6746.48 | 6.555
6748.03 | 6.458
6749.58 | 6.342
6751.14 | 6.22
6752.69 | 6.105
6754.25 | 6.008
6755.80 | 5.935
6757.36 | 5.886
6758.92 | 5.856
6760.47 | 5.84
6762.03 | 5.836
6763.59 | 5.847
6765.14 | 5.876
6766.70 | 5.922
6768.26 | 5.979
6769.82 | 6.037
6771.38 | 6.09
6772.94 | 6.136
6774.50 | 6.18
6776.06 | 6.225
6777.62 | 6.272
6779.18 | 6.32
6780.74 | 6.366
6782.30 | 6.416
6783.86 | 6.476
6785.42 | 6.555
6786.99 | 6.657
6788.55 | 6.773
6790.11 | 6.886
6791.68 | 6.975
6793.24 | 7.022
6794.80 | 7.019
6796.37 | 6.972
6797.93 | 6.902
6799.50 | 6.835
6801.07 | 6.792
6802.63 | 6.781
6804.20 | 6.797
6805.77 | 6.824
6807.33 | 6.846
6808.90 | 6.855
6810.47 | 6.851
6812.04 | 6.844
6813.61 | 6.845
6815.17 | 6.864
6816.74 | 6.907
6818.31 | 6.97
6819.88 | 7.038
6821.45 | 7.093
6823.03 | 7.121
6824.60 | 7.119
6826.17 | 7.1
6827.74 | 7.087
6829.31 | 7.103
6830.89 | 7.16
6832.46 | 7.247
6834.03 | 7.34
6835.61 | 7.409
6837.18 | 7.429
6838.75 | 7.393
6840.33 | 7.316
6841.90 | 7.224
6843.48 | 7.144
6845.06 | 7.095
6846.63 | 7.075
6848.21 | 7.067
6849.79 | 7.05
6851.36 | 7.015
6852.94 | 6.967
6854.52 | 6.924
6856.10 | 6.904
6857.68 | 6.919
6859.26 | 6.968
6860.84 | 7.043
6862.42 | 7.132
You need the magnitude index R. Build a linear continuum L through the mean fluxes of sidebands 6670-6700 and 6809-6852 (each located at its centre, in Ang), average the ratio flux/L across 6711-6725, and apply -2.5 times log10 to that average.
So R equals 0.06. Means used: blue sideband 7.05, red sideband 7.1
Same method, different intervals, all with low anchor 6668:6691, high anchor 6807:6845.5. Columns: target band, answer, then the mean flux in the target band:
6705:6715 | 0.047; 6.74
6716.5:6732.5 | 0.061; 6.66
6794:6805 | 0.034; 6.87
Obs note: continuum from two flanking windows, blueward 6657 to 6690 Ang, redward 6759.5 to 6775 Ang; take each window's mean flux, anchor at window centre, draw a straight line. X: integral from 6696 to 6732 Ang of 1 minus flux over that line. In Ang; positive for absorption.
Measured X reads -1.2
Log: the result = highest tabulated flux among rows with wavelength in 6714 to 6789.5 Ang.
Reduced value 6.773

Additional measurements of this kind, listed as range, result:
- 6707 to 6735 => 6.79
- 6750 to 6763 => 6.22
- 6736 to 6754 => 6.669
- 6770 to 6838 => 7.429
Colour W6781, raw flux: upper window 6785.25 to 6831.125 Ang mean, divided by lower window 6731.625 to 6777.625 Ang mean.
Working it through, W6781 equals 1.1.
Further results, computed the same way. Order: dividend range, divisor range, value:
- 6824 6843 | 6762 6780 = 1.19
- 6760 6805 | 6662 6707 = 0.92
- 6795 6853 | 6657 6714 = 1.02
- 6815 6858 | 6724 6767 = 1.12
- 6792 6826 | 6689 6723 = 1.01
